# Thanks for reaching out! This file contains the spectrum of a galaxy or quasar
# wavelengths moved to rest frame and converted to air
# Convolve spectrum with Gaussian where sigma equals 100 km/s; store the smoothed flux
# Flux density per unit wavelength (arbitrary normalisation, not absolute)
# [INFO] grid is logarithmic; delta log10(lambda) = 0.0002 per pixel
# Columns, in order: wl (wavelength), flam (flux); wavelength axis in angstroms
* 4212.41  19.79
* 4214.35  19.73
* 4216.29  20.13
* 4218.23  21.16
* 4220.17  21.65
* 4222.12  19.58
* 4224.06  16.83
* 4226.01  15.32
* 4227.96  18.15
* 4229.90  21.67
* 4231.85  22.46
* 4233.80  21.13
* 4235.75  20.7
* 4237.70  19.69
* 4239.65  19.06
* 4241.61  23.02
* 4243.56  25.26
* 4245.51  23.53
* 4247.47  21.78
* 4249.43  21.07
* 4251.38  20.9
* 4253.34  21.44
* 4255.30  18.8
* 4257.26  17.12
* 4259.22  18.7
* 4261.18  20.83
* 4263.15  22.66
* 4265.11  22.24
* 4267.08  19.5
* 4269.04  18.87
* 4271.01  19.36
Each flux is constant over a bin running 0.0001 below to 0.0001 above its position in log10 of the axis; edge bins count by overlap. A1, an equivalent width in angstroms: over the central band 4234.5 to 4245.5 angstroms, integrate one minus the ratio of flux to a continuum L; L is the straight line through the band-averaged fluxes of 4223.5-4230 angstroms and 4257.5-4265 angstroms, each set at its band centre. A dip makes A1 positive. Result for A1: -1.7 angstroms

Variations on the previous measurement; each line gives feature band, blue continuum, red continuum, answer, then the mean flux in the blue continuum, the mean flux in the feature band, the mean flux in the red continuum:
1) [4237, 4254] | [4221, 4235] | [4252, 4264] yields -1.82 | 19.3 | 21.8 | 19.9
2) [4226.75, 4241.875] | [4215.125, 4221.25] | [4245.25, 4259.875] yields 0.06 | 20.9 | 20.5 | 20.3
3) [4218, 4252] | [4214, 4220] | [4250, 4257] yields -0.61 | 20.6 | 20.7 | 20.1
